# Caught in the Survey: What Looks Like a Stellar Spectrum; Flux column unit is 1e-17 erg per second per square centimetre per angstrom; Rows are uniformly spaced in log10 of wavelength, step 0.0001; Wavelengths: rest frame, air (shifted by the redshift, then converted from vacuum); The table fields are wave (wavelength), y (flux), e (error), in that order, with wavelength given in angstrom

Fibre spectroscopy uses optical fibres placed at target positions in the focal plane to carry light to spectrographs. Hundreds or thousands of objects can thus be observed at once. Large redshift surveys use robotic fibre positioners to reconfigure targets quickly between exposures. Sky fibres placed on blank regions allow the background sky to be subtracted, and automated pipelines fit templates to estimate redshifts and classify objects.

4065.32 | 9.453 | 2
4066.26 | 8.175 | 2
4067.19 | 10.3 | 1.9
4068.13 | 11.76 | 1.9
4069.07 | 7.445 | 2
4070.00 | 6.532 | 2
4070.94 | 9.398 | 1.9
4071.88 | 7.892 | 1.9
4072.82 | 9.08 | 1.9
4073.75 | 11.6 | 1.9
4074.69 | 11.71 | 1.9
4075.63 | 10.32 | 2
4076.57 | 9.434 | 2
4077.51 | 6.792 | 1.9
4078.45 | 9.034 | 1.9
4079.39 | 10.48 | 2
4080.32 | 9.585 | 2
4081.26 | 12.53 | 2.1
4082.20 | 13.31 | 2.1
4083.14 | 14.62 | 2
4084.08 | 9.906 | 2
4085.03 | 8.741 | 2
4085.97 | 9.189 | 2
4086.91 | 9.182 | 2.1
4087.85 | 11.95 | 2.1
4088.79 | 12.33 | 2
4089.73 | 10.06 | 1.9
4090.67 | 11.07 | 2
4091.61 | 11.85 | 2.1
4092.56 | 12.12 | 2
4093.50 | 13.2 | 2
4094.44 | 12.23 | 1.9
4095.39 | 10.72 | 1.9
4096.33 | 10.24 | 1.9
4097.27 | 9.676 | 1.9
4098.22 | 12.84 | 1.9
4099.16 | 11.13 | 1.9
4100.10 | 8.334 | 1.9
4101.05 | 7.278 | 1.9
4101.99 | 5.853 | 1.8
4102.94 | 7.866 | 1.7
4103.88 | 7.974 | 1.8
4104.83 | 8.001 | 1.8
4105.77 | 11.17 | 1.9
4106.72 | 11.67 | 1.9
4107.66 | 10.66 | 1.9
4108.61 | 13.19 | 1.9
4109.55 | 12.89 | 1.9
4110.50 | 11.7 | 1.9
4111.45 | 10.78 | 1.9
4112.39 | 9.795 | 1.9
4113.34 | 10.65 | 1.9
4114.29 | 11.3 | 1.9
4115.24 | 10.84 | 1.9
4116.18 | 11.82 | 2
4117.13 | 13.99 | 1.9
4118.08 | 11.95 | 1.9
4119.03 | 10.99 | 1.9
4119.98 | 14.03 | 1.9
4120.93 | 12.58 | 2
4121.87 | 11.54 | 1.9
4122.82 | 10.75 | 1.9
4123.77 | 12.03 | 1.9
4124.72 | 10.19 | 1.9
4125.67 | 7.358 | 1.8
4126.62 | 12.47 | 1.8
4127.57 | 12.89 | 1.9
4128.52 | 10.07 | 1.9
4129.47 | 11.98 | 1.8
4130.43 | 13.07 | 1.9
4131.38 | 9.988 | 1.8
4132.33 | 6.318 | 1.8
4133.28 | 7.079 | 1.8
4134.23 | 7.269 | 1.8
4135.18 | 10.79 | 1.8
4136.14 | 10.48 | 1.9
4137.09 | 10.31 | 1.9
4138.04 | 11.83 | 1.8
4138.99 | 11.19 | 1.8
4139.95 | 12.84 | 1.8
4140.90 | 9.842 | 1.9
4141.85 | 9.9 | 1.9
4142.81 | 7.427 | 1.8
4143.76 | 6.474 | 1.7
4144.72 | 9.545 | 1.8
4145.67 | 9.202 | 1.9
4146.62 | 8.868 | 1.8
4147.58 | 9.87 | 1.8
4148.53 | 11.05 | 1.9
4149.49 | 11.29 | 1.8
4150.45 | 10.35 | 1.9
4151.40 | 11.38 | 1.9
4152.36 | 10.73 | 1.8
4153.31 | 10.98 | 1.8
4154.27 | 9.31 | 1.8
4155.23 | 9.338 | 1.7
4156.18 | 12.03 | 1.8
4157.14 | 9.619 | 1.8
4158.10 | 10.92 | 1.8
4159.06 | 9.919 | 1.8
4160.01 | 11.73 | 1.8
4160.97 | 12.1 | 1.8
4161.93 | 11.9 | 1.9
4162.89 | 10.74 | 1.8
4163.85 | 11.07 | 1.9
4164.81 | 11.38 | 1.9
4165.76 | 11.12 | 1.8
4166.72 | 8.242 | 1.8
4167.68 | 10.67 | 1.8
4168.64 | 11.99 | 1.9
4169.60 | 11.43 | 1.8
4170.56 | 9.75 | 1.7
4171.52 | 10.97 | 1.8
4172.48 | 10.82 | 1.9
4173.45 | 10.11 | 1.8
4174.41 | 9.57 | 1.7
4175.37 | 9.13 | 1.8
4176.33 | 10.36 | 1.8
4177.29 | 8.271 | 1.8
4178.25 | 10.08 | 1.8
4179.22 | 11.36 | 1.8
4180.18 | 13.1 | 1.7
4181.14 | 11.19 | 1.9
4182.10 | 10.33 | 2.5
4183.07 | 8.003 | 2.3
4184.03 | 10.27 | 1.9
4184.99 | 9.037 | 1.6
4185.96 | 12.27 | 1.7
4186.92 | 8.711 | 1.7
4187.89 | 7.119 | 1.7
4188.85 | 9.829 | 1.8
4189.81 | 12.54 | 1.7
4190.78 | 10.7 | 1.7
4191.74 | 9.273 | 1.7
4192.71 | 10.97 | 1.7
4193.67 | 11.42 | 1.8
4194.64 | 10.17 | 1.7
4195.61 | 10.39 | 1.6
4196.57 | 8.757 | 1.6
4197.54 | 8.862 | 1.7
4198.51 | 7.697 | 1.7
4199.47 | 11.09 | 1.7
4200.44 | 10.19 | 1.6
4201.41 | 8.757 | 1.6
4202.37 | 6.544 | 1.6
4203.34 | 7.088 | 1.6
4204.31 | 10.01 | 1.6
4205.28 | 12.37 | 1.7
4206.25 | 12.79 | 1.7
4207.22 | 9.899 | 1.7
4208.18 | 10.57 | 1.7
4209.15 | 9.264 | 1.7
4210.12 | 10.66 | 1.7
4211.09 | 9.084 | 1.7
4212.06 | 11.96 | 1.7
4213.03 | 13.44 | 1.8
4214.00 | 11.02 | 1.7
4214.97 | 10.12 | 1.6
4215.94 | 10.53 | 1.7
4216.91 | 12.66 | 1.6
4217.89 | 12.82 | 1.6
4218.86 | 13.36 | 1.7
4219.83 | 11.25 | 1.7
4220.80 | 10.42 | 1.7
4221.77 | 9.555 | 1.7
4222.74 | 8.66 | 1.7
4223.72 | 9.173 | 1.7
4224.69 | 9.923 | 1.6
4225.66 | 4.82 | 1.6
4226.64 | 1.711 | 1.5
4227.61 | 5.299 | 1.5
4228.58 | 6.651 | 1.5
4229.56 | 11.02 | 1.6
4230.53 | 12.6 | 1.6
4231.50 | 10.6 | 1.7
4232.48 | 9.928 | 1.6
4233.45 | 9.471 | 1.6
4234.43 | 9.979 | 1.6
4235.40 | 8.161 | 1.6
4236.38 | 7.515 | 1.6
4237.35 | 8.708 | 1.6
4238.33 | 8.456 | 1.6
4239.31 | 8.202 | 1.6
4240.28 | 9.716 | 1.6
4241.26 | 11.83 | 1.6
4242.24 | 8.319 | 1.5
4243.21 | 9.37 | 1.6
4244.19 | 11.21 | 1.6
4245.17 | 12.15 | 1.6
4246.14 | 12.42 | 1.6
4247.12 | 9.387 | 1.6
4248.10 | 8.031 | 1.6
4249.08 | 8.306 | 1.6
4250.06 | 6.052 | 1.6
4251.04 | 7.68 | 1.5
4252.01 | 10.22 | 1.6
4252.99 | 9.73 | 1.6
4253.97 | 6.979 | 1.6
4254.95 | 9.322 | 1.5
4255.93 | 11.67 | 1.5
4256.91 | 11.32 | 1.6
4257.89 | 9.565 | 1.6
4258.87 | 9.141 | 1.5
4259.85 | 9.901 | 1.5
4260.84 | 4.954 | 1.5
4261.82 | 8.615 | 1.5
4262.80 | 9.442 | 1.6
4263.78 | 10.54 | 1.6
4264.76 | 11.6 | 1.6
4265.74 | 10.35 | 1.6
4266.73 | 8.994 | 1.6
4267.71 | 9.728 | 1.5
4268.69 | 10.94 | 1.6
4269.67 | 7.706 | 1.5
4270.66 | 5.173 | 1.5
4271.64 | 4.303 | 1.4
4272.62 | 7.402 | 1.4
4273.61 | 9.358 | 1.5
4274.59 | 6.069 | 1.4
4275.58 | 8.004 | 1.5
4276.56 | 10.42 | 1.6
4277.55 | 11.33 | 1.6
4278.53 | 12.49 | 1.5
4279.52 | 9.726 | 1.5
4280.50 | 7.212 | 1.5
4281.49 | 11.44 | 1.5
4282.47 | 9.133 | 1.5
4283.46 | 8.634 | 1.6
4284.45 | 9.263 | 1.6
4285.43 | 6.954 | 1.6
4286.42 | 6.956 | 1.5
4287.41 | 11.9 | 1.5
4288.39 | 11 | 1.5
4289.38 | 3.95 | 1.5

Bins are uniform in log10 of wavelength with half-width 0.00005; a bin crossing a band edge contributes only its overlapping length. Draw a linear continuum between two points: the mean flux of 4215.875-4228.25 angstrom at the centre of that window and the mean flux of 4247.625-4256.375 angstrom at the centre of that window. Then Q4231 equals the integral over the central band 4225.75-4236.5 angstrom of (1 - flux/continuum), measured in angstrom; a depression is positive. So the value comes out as 0.8 angstrom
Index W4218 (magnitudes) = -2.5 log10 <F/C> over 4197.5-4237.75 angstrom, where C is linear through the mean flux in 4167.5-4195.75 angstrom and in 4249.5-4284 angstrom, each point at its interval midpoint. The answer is 0.009 mag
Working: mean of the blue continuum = 10.3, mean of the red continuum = 9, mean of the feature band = 9.68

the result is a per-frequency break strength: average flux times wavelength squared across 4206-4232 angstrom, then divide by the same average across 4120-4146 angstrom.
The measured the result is 1.01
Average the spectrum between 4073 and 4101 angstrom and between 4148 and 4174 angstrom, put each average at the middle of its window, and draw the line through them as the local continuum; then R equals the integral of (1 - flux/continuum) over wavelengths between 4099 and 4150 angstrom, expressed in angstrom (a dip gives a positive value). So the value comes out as 1.9 angstrom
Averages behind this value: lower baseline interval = 10.8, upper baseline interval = 10.8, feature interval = 10.4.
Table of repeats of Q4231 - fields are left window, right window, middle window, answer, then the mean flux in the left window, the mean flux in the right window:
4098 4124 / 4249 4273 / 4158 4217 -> -3.3 angstrom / 10.8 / 8.8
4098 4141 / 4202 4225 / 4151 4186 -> 0.2 angstrom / 10.6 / 10.6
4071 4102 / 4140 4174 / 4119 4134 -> -0.5 angstrom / 10.5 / 10.4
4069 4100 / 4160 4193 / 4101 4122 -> -0.8 angstrom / 10.5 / 10.4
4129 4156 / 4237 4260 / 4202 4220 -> -2.2 angstrom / 9.98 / 9.49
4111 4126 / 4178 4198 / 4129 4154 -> 2.2 angstrom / 11.3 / 10.2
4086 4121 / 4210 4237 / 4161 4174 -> -0.7 angstrom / 10.9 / 9.71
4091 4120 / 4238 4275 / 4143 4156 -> 0.5 angstrom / 10.8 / 9.07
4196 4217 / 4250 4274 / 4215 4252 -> 0.6 angstrom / 10.1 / 8.87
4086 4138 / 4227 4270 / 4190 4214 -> -0.8 angstrom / 10.7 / 9.34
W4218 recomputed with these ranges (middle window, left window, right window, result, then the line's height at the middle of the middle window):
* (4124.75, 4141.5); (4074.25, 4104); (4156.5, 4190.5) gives 0.01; 10.4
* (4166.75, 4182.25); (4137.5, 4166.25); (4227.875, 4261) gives -0.03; 10.2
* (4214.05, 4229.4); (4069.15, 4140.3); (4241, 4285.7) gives 0.04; 9.55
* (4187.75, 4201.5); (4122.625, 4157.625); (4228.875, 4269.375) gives -0.01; 9.85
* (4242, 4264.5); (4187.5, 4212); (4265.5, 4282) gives -0.03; 9.13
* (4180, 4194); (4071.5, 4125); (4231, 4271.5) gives -0.04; 9.89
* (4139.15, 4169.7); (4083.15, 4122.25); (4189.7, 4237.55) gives -0.01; 10.4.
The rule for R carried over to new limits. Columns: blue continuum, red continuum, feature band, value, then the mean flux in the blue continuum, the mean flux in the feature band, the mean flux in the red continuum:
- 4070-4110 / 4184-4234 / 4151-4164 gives -1.0 angstrom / 10.4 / 10.8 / 9.87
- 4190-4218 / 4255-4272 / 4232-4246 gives 0.0 angstrom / 10.3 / 9.58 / 9.1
